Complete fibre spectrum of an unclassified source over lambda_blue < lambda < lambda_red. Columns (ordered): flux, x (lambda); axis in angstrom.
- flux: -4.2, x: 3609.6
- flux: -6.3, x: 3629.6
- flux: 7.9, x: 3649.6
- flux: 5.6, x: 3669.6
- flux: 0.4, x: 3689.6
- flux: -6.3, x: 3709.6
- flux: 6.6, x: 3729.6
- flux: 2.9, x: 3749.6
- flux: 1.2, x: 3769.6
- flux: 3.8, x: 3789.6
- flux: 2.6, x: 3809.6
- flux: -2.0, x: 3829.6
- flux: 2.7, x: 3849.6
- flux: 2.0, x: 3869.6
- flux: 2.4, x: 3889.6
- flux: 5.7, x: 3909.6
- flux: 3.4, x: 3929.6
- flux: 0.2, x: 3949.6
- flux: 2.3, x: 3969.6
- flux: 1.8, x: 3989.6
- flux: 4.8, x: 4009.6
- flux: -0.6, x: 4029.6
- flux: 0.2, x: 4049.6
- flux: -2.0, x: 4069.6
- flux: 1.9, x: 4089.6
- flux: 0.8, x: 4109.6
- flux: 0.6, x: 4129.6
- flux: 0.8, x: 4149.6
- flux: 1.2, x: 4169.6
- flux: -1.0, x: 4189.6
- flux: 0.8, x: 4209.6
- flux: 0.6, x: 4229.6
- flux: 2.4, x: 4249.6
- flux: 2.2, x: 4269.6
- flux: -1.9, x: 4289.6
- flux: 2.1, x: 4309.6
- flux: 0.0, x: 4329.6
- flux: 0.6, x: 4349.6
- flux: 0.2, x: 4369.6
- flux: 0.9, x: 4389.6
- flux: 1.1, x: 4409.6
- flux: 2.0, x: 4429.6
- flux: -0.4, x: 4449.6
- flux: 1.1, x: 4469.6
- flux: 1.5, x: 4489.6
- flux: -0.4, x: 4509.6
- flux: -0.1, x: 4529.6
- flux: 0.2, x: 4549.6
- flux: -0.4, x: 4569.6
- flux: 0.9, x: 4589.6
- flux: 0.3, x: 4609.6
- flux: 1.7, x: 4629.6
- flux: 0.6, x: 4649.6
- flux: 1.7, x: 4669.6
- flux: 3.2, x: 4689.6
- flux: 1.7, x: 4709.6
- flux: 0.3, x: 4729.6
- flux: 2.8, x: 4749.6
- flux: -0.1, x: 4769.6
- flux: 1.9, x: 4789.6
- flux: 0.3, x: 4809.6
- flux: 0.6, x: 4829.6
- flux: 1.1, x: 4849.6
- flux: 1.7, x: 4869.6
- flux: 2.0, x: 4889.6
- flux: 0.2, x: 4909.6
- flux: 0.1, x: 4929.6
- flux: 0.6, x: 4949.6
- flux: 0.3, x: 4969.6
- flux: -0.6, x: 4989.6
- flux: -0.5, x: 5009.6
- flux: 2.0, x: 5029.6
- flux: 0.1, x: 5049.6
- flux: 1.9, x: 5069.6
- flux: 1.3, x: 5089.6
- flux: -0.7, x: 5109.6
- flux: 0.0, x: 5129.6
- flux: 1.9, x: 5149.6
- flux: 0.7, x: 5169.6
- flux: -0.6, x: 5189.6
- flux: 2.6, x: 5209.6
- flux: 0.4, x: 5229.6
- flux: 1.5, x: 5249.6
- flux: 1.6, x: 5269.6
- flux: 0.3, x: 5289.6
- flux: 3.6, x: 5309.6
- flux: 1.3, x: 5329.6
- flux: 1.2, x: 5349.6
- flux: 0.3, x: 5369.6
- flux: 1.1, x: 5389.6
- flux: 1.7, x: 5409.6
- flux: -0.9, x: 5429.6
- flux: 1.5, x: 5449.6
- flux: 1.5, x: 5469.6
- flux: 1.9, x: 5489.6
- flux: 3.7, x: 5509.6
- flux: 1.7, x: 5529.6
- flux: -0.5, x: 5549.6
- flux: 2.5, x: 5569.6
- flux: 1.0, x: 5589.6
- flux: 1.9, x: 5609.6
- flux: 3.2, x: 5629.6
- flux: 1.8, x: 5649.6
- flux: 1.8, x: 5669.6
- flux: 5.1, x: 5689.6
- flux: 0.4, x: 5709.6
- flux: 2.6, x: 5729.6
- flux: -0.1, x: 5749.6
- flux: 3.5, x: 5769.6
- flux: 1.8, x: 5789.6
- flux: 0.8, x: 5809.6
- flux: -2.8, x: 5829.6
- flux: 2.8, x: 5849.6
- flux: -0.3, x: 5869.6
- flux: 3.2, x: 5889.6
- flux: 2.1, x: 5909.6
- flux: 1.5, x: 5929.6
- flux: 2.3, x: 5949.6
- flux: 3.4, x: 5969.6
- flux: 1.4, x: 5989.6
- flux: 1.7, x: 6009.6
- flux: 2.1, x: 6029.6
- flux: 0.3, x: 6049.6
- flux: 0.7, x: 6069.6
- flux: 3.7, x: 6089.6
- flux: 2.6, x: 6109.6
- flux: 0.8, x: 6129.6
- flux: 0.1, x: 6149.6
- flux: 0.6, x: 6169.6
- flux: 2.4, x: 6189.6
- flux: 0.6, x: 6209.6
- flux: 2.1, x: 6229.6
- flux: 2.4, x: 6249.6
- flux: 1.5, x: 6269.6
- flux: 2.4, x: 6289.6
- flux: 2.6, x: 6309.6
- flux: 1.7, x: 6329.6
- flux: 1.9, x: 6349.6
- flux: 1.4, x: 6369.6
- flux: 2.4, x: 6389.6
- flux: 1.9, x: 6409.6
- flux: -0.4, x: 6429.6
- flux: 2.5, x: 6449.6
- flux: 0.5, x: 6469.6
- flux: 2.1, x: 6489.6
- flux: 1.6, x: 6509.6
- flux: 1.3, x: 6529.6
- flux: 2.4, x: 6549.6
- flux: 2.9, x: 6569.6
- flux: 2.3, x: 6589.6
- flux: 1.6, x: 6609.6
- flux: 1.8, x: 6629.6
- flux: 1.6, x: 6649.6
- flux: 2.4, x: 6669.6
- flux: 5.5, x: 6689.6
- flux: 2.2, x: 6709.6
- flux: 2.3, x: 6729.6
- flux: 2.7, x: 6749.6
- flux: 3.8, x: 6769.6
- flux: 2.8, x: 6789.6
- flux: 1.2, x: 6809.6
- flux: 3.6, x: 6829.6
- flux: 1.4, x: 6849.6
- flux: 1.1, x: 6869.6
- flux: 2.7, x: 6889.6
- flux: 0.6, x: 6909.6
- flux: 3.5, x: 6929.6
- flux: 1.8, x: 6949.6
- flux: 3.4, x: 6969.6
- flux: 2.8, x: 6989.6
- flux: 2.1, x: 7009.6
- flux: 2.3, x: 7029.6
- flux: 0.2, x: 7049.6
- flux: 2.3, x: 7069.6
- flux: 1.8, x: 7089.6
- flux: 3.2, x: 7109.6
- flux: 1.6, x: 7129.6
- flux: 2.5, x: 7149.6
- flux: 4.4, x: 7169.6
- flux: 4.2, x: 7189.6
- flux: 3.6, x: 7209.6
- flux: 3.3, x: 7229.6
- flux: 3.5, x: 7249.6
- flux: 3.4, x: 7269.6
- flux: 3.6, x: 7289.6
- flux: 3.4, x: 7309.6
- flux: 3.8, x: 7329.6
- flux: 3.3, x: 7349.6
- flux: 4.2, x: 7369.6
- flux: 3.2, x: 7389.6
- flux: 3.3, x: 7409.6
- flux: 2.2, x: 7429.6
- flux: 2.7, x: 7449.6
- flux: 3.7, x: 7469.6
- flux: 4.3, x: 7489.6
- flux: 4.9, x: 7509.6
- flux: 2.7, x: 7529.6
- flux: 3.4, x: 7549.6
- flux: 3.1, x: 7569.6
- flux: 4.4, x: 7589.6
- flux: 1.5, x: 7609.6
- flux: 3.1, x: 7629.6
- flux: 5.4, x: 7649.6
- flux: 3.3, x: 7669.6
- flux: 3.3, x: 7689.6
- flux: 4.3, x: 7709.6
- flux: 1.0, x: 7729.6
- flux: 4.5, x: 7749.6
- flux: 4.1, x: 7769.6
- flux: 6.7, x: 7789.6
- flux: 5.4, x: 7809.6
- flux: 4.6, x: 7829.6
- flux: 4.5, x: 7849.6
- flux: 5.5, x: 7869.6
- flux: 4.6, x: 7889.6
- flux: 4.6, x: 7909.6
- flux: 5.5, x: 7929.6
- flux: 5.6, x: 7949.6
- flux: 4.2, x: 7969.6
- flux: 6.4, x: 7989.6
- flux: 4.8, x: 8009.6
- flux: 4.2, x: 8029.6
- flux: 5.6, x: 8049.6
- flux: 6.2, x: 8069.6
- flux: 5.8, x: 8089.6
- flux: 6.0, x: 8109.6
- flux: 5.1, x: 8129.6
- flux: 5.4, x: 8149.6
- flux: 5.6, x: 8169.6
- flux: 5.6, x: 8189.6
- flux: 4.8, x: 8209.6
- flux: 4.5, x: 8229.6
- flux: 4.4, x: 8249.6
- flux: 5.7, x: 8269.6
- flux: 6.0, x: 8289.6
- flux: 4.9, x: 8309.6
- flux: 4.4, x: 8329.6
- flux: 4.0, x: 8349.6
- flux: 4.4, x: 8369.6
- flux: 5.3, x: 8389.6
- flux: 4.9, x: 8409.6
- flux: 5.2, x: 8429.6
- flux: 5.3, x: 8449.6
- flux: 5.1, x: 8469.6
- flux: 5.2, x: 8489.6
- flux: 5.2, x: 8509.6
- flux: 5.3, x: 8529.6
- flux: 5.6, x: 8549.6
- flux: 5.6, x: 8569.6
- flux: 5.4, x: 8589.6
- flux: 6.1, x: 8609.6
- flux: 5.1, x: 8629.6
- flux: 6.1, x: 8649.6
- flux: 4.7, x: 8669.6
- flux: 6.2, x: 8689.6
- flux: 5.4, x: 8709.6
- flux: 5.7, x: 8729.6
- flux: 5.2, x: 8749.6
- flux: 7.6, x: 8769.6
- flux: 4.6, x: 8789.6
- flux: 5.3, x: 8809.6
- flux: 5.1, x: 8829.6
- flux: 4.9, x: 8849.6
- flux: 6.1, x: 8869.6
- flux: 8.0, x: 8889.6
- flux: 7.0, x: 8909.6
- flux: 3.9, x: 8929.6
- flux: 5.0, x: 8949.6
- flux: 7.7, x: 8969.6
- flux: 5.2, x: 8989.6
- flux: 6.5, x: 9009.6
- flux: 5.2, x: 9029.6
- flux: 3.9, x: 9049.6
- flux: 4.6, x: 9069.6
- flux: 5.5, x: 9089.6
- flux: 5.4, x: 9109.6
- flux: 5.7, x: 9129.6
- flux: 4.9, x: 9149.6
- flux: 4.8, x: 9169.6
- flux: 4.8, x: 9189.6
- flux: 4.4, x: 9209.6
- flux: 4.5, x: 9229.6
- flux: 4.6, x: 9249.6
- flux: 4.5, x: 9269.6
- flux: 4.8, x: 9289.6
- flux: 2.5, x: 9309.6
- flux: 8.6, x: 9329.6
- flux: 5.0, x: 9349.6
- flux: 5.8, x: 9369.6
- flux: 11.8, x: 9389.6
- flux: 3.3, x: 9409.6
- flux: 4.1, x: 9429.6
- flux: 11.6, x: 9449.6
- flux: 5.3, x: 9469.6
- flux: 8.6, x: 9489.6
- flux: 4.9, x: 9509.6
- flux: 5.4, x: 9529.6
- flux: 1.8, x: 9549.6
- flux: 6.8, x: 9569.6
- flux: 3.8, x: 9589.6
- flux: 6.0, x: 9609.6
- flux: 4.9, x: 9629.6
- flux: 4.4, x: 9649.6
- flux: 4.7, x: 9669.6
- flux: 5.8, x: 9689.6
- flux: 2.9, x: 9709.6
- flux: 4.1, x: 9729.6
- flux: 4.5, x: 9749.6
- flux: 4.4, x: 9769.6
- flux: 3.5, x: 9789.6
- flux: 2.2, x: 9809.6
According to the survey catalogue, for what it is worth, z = 0.79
